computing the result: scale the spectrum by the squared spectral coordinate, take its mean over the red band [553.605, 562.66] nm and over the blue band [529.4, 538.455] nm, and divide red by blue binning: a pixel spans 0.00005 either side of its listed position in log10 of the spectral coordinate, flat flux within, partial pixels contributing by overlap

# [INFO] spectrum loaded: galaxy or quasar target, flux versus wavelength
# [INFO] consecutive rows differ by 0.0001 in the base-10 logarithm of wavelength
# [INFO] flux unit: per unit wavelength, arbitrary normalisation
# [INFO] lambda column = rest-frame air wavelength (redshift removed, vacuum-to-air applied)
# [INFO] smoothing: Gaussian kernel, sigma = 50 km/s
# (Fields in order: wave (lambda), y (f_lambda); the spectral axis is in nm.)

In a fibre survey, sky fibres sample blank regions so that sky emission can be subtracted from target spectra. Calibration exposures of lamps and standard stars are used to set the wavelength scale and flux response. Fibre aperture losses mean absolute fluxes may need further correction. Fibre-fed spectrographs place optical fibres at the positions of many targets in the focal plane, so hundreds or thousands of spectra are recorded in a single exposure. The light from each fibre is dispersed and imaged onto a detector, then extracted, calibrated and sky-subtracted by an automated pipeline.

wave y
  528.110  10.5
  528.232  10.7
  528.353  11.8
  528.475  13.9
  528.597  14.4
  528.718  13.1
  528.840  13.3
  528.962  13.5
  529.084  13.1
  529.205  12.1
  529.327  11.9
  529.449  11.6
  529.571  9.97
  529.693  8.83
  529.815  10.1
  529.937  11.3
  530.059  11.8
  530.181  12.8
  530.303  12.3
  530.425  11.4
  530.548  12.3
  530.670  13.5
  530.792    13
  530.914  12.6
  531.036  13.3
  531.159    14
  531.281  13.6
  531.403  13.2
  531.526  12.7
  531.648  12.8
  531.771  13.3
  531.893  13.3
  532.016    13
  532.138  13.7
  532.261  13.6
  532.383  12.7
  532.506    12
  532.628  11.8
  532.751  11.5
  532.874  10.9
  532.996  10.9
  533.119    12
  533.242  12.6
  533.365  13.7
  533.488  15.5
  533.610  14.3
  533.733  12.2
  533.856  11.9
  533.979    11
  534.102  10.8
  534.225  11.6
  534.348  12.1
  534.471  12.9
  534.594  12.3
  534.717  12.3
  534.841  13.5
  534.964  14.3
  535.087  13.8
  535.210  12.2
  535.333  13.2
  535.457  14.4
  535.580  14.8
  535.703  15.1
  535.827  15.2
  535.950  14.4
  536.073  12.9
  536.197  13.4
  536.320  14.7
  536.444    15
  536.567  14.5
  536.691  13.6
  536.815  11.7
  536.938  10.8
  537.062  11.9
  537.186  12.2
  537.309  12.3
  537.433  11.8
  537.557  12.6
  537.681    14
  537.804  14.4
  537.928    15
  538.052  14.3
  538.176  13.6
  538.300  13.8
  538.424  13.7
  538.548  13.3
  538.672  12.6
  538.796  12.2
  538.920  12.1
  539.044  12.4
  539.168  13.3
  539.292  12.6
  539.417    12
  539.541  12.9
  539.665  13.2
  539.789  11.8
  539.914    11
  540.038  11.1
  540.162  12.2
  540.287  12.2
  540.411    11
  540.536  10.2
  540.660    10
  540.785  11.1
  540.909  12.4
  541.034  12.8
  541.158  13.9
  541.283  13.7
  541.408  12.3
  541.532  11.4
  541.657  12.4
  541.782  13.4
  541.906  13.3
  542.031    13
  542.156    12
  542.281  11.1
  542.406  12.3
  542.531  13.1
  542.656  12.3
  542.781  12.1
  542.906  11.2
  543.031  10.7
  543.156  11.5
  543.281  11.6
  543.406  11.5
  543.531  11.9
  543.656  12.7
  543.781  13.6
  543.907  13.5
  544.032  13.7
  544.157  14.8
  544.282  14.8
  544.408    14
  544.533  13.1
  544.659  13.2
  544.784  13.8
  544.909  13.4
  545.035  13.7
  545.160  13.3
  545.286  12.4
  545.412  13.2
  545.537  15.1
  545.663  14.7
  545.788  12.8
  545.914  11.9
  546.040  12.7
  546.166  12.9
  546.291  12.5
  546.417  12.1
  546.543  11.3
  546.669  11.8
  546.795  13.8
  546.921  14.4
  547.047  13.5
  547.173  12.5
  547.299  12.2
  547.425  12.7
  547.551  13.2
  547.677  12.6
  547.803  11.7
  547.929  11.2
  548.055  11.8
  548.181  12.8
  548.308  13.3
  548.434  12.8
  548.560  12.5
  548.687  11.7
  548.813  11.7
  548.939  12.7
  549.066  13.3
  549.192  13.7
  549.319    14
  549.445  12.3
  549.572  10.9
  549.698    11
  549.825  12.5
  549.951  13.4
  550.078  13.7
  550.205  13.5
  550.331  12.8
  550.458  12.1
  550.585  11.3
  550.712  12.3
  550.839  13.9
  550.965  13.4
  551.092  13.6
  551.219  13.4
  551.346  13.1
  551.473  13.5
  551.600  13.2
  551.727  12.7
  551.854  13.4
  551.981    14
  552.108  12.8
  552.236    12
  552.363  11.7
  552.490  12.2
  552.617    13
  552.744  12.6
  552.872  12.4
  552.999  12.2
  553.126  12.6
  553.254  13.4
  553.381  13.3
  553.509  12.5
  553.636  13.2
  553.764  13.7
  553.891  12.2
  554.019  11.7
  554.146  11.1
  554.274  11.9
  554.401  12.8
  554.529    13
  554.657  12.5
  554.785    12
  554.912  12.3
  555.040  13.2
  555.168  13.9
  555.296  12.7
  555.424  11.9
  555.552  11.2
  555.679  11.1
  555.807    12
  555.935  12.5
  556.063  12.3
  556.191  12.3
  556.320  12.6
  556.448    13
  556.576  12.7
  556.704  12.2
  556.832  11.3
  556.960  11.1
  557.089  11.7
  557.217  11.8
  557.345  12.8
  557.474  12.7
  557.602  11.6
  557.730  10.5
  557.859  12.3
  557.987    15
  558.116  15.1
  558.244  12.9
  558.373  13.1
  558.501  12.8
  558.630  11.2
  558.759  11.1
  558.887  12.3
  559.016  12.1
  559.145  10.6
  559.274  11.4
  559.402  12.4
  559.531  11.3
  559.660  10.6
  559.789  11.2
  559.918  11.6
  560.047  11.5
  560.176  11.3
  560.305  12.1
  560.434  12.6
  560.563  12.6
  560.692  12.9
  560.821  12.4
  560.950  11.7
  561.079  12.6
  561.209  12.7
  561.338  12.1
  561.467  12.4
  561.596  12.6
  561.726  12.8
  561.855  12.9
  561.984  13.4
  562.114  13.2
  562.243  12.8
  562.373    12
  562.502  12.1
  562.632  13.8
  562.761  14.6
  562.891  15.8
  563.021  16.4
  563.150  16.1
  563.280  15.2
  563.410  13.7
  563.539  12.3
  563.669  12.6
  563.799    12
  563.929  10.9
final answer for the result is 1.0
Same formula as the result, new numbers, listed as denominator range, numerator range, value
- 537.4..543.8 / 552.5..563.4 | 1.08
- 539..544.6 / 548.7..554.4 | 1.06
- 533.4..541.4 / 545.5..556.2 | 1.03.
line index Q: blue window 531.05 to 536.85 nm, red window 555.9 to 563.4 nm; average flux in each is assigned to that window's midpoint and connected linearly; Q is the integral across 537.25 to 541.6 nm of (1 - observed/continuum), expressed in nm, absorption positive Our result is 0.15 nm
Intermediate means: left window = 13.1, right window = 12.6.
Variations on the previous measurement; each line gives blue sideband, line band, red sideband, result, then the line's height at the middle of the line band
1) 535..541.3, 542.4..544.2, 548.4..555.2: 0.06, 12.8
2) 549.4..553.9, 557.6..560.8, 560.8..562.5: 0.13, 12.6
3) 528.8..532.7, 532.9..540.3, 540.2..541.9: -0.43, 12.3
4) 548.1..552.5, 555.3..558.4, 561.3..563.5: 0.22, 13.3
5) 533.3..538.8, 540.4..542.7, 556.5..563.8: 0.15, 13.1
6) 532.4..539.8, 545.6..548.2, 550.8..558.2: 0.03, 12.8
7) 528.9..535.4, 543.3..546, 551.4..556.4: -0.18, 12.5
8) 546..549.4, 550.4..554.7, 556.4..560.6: -0.12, 12.4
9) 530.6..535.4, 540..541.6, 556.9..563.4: 0.10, 12.7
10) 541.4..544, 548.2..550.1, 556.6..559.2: -0.06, 12.2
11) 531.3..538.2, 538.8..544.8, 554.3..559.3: 0.18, 12.8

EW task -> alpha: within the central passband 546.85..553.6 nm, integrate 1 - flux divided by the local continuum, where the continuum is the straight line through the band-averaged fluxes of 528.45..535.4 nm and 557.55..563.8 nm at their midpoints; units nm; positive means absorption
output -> -0.06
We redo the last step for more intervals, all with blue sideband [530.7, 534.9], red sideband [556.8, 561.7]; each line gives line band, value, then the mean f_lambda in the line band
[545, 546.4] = -0.09 nm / 13.2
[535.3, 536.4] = -0.15 nm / 14.3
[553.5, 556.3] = -0.04 nm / 12.4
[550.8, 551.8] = -0.09 nm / 13.3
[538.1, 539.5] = -0.04 nm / 12.9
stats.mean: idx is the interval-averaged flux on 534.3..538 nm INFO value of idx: 13.4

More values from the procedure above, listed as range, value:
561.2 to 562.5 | 12.7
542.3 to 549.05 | 12.8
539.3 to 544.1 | 12.2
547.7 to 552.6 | 12.7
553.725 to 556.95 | 12.3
